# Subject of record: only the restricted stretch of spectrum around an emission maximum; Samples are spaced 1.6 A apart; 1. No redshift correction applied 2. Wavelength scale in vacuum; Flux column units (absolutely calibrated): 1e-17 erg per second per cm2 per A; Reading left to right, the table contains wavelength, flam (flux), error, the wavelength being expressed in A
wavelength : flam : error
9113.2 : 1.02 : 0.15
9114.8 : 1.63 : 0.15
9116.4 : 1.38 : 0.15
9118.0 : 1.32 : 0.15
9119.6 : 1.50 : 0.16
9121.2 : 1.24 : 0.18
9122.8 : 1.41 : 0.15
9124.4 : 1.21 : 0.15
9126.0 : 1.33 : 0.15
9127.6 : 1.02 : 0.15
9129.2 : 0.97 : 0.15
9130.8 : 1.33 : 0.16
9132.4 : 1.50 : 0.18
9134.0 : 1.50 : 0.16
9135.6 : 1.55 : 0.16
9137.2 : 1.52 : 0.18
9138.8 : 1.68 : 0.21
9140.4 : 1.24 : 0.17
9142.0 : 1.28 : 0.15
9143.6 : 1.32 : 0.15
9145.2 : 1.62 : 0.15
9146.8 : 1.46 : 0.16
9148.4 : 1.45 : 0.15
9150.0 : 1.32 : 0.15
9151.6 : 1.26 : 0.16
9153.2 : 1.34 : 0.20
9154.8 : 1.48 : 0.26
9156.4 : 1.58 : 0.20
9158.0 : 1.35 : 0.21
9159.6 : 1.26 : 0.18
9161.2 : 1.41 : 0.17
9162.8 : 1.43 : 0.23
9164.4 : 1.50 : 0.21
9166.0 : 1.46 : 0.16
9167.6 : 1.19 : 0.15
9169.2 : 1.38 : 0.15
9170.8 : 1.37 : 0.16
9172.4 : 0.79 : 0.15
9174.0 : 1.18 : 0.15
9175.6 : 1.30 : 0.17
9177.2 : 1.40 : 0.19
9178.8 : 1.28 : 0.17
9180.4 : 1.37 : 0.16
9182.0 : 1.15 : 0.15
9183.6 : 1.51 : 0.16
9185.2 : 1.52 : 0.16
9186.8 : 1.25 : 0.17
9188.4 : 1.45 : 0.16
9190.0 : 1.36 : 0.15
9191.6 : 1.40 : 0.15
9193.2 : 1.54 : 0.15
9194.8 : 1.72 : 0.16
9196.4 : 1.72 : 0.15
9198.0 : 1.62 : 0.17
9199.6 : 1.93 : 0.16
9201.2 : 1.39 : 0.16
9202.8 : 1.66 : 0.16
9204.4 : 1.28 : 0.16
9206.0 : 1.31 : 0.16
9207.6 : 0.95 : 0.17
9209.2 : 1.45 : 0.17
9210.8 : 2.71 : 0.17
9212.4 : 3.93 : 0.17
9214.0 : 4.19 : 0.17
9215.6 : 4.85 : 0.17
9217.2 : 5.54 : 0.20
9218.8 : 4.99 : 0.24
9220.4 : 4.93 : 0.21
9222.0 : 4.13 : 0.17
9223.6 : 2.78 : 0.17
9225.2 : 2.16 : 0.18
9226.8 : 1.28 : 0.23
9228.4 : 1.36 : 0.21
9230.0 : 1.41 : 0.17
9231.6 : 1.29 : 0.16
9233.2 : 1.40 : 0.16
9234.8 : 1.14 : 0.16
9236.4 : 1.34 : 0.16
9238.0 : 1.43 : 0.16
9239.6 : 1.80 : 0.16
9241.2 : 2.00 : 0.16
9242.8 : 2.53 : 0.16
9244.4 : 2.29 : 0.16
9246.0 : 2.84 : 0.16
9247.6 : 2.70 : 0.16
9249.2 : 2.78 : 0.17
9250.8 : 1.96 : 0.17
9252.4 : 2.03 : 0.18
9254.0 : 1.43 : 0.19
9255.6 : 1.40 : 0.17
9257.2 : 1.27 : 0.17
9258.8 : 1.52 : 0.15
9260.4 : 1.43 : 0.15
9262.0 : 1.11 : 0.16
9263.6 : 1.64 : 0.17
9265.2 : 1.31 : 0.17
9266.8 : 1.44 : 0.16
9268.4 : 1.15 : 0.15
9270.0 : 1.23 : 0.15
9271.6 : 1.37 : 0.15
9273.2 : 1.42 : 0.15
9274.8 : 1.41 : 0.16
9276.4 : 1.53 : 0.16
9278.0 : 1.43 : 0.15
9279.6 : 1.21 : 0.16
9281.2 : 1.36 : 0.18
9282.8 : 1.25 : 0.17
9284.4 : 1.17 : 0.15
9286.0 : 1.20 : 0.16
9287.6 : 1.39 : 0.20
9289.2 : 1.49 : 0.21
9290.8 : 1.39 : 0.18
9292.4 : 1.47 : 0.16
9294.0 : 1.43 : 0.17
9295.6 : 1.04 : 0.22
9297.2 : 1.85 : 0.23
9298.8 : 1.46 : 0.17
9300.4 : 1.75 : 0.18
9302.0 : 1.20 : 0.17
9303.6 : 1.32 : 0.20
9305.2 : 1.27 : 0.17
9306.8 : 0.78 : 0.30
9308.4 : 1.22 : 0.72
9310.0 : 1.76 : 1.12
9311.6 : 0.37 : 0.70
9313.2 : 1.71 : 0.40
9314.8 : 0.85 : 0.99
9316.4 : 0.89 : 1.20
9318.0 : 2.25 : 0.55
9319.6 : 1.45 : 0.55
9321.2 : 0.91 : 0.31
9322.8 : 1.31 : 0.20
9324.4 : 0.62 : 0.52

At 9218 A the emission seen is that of H-alpha 6563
